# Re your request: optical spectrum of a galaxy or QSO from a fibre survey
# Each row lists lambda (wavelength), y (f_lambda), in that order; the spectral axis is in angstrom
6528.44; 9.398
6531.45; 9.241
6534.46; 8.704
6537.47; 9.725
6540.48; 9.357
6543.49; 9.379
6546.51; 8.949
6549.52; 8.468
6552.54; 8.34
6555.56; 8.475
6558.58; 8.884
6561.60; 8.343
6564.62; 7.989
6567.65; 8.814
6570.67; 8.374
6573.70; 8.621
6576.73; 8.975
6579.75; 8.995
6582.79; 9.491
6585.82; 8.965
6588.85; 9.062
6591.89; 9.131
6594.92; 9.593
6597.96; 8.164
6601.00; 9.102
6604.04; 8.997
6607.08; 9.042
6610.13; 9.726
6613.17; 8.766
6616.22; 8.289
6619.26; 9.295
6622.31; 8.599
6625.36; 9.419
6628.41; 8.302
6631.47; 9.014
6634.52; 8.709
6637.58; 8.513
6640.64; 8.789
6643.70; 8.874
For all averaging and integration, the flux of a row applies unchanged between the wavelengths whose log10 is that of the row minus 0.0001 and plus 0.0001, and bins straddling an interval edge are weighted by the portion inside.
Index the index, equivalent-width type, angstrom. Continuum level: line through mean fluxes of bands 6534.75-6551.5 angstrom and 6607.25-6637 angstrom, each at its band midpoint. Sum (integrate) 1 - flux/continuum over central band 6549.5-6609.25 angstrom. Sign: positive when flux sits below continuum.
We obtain 1.4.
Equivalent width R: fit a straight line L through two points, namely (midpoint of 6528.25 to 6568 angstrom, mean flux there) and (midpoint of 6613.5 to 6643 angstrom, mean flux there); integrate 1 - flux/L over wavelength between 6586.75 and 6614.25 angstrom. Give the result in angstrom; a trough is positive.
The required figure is -0.8 angstrom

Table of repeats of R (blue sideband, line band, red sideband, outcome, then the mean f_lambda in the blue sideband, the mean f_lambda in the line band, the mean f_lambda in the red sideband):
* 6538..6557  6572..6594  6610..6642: -0.5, 8.87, 9.04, 8.82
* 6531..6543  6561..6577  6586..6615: 1.2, 9.27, 8.49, 9.05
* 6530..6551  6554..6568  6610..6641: 0.9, 9.12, 8.47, 8.82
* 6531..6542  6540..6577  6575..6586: 2.1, 9.26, 8.66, 9.11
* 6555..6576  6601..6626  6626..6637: -1.0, 8.52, 9.01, 8.72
